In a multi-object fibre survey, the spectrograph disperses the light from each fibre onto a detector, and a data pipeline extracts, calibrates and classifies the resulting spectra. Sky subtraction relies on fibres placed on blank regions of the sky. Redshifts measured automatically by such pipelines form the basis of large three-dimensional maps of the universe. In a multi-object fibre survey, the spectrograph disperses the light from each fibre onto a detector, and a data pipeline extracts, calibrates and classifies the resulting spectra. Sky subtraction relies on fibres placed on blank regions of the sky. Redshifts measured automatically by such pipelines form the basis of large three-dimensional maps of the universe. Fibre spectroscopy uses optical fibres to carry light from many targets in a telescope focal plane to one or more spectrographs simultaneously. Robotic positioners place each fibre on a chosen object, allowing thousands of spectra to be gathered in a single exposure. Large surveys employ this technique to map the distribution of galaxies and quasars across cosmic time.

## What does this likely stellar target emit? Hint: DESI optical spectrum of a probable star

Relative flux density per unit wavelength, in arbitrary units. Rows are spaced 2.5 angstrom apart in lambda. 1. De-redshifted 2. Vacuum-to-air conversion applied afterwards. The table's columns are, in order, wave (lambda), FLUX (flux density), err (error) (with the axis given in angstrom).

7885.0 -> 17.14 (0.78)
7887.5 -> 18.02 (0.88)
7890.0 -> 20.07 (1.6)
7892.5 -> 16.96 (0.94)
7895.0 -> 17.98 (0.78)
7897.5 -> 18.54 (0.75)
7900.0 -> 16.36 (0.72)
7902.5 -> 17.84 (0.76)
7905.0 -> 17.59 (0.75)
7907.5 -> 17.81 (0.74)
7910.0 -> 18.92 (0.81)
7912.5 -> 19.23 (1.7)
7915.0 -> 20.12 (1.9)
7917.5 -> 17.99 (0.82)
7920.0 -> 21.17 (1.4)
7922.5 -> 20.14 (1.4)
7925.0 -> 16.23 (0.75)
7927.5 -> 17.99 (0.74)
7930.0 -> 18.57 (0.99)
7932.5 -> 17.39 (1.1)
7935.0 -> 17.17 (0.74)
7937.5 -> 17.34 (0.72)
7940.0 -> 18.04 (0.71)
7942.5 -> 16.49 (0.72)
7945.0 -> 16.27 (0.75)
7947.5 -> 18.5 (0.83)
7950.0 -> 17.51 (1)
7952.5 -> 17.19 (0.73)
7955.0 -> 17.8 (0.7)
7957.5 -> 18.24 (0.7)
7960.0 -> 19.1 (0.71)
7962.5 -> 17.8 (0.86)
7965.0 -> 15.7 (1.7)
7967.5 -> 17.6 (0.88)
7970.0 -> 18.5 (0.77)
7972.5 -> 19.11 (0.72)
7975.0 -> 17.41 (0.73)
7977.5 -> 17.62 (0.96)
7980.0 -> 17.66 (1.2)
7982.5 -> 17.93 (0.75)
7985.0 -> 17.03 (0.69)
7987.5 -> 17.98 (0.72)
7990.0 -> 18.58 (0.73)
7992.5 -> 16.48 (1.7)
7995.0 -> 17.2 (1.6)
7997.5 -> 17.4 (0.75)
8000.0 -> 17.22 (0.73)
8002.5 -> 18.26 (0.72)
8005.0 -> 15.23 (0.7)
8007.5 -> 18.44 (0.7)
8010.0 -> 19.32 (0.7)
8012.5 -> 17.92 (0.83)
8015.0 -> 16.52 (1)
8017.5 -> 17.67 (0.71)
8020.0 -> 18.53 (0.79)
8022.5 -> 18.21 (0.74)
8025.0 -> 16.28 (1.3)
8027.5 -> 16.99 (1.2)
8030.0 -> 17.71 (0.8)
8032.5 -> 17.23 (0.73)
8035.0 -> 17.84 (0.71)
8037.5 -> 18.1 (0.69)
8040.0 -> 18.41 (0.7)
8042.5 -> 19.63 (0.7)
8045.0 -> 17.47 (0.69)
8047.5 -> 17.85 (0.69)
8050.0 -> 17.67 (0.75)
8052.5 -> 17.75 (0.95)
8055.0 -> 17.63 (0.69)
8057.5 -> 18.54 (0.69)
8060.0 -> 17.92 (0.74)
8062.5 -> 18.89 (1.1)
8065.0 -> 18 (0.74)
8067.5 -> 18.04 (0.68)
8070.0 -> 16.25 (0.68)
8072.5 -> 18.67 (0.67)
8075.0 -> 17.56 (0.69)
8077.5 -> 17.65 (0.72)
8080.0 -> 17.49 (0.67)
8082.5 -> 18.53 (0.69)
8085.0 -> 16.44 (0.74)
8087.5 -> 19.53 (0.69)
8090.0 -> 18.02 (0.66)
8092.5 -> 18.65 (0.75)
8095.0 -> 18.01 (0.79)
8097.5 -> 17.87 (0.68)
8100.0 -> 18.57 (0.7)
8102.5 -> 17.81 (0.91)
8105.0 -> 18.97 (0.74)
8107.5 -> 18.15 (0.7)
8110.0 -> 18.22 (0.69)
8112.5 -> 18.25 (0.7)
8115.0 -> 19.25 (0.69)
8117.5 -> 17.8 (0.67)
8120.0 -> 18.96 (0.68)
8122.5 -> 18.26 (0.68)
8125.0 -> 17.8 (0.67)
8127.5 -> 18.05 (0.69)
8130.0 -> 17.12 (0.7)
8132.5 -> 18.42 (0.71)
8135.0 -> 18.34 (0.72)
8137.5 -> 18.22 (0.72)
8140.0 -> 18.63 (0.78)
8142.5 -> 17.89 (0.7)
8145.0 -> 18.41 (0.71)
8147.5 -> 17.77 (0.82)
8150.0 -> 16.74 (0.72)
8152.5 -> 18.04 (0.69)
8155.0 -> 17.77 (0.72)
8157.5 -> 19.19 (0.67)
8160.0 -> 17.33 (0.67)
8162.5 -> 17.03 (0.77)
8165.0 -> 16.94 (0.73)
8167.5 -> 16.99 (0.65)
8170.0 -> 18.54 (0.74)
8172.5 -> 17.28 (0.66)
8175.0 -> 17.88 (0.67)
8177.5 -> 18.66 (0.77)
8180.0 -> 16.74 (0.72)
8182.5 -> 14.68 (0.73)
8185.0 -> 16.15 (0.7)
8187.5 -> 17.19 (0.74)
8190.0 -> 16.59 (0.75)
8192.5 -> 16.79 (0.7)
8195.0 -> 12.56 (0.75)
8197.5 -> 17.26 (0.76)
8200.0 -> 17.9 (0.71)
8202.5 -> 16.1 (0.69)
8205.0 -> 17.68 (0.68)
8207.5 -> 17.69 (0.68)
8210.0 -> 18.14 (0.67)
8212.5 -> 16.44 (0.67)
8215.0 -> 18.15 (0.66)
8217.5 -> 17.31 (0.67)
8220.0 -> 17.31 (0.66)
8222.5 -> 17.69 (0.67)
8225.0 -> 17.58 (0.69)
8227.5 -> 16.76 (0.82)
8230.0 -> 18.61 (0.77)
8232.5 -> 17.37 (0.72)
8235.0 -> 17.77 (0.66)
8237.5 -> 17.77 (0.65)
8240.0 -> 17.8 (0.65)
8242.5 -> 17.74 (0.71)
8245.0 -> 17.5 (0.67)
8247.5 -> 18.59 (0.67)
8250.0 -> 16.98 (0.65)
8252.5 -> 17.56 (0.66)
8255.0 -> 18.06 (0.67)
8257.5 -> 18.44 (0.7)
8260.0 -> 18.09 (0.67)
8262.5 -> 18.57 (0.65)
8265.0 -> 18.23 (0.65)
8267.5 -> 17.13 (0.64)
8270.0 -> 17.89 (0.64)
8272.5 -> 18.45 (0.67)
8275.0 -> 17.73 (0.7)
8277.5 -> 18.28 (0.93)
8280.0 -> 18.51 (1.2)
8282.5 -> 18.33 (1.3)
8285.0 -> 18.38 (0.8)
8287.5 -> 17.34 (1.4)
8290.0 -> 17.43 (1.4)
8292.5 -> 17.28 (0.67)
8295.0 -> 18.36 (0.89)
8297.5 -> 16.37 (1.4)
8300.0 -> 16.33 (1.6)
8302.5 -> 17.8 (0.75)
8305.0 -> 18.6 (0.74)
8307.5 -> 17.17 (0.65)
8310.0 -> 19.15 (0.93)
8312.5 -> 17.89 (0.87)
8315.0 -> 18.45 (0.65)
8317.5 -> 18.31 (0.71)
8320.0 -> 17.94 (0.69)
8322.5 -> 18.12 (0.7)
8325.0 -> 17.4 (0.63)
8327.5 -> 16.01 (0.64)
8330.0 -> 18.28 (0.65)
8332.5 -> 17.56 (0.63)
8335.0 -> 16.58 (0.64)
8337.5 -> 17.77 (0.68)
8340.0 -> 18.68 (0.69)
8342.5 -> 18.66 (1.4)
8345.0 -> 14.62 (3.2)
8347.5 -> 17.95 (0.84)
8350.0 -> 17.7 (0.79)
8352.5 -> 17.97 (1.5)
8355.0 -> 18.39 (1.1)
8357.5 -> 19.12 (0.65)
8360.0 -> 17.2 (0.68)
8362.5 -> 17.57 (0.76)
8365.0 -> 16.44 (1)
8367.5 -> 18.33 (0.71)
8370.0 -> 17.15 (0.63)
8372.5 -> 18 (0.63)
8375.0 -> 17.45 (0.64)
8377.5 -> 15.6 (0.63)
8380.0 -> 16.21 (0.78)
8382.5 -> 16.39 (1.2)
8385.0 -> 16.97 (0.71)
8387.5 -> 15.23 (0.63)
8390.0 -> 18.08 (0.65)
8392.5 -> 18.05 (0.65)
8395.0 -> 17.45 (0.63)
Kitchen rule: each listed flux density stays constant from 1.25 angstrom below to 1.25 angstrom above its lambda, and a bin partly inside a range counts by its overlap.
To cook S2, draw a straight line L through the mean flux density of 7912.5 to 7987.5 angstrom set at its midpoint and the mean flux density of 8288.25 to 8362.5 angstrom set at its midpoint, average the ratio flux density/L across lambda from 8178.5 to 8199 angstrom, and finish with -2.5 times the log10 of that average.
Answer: 0.11 mag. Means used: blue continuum 17.9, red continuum 17.7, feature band 16.1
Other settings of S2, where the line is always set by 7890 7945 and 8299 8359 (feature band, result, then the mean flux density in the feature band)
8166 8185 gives 0.04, 17.2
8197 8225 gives 0.03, 17.4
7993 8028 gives 0.03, 17.5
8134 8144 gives -0.02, 18.3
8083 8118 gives -0.02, 18.3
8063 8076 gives 0.01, 17.8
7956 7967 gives 0.02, 17.7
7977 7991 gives 0.01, 17.8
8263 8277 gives -0.01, 17.9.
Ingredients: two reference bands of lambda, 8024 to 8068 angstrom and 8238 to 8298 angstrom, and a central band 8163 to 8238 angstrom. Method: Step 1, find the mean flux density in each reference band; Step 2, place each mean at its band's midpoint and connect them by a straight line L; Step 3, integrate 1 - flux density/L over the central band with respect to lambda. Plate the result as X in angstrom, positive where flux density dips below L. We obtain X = 3.1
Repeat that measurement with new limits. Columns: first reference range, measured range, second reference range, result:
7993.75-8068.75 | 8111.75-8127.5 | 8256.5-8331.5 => -0.48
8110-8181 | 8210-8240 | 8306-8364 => 0.52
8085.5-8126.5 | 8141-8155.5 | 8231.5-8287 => 0.36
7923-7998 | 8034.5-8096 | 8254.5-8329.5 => -1.12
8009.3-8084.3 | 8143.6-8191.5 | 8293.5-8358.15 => 1.17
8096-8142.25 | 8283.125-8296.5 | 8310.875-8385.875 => -0.05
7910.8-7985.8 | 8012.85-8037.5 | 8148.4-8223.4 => 0.30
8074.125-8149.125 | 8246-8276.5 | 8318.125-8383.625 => -0.47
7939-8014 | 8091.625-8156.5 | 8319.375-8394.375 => -2.26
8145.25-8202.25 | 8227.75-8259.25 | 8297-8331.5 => -0.74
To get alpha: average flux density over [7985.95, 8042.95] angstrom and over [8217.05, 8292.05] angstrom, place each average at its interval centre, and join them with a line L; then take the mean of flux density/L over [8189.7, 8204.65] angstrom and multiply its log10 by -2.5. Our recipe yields 0.10 mag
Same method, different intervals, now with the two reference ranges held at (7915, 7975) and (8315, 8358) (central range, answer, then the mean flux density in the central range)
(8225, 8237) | 0.01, 17.6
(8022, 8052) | 0.01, 17.8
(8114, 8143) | -0.02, 18.2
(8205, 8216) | 0.01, 17.6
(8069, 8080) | 0.02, 17.6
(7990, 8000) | 0.04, 17.2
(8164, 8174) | 0.02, 17.5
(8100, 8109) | -0.03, 18.3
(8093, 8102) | -0.02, 18.2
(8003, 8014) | 0.01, 17.7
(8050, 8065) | -0.01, 18.1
